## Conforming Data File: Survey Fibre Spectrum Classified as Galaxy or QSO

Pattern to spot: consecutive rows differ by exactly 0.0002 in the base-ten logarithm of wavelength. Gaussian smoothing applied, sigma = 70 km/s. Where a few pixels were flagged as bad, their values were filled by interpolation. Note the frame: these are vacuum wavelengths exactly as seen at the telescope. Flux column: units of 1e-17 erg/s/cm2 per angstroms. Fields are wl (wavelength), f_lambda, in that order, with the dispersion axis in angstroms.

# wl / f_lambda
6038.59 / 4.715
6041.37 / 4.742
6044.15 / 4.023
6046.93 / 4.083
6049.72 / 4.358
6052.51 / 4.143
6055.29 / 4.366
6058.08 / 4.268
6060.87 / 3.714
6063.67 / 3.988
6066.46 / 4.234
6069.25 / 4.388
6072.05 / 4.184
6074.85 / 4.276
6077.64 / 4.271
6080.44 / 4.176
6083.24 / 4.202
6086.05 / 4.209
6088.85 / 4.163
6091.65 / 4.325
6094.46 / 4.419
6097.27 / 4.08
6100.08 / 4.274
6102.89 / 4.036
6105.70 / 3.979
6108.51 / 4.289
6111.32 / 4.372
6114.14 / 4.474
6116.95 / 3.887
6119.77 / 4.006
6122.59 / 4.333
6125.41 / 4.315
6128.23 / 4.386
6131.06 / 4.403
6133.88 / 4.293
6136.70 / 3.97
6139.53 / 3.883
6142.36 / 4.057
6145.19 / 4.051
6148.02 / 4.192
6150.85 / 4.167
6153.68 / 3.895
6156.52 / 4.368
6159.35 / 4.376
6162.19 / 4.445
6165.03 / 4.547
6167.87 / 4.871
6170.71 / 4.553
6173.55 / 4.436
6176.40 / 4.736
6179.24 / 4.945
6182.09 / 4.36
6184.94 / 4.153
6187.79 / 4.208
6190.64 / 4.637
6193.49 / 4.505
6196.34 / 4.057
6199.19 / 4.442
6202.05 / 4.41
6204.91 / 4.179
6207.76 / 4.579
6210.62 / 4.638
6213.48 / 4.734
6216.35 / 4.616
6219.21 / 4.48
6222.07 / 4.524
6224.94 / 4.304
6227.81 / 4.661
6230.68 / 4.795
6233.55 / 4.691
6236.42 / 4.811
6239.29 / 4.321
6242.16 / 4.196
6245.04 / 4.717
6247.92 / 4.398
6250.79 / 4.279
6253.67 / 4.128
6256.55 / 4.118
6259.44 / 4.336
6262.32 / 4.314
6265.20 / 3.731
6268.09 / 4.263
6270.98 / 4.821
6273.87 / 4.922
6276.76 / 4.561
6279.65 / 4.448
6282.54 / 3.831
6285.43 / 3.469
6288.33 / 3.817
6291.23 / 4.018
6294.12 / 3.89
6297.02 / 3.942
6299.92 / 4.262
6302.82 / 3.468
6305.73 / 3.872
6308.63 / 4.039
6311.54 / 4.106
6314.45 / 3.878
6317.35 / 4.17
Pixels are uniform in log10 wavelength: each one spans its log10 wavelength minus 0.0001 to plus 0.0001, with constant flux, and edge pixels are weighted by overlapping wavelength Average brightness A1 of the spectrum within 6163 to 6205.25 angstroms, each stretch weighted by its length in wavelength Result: 4.48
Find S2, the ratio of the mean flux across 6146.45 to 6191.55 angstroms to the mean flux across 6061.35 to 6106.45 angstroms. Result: 1.06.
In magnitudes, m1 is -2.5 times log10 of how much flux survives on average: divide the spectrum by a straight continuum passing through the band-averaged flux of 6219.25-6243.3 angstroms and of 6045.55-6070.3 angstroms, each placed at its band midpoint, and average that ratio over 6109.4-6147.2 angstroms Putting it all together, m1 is 0.03 mag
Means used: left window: 4.17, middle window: 4.19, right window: 4.54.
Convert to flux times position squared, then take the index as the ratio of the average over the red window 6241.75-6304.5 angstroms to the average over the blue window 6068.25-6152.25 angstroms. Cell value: 1.0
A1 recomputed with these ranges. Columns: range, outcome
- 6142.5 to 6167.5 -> 4.27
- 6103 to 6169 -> 4.24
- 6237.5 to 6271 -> 4.29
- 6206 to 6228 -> 4.56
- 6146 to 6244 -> 4.46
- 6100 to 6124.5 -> 4.18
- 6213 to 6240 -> 4.6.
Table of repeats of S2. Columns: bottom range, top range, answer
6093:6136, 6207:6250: 1.08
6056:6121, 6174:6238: 1.08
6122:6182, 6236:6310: 0.96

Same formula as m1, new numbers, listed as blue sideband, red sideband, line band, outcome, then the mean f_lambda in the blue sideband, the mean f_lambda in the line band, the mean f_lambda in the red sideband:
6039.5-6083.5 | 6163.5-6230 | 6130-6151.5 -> 0.07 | 4.22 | 4.12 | 4.51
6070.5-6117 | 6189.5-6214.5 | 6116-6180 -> 0.01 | 4.22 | 4.31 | 4.46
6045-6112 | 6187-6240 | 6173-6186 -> -0.03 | 4.2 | 4.54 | 4.51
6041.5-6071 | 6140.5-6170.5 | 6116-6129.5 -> 0.02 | 4.18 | 4.19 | 4.3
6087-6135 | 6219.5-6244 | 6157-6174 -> -0.04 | 4.24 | 4.54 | 4.54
